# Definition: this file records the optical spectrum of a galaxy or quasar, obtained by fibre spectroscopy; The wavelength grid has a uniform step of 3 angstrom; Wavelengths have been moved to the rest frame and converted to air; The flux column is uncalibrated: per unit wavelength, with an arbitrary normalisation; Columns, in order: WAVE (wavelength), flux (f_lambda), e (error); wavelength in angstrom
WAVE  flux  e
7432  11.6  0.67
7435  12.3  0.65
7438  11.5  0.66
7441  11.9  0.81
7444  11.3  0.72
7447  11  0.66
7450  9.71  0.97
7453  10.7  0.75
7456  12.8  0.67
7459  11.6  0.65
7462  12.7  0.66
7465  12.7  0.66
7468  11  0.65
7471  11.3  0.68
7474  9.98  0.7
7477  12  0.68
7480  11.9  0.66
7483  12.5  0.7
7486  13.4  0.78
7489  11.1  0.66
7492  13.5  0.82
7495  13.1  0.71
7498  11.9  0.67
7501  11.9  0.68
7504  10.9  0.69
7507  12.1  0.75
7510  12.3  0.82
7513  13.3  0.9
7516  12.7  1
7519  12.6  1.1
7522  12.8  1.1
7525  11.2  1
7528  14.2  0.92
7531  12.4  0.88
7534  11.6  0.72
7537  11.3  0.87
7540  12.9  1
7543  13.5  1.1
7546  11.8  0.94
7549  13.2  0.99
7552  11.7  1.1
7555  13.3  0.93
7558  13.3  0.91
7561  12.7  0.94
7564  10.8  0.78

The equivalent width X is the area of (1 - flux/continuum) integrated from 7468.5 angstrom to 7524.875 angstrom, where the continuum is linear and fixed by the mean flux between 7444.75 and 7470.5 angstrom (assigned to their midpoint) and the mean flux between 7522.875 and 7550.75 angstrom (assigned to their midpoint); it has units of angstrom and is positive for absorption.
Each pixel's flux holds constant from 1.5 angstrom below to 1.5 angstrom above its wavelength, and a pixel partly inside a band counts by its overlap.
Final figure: -0.7 angstrom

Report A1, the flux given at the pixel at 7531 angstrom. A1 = 12.4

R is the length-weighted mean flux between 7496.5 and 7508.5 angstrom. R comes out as 11.7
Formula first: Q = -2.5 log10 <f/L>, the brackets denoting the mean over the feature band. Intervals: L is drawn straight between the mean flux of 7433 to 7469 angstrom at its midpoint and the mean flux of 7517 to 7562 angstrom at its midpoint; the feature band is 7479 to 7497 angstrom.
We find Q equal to -0.05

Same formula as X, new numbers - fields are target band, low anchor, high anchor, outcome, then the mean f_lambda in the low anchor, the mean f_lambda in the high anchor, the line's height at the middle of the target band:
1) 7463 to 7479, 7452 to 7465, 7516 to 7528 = 0.94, 12.1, 12.5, 12.2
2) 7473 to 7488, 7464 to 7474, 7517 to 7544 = -0.54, 11.4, 12.5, 11.6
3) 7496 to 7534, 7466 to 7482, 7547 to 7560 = -0.75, 11.3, 12.8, 12.1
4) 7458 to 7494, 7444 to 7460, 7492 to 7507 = -1.07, 11.2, 12.1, 11.6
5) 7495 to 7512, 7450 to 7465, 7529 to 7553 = 0.18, 11.8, 12.4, 12.1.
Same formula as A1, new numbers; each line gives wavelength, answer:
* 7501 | 11.9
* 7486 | 13.4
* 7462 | 12.7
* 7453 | 10.7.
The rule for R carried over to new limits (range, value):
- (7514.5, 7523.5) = 12.7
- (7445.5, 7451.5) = 10.4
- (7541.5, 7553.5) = 12.5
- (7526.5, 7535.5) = 12.7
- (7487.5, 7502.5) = 12.3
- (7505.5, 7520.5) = 12.6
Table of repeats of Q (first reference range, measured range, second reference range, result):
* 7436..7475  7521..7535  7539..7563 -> -0.002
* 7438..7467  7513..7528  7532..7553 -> -0.042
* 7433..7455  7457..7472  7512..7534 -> -0.028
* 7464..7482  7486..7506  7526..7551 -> -0.028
